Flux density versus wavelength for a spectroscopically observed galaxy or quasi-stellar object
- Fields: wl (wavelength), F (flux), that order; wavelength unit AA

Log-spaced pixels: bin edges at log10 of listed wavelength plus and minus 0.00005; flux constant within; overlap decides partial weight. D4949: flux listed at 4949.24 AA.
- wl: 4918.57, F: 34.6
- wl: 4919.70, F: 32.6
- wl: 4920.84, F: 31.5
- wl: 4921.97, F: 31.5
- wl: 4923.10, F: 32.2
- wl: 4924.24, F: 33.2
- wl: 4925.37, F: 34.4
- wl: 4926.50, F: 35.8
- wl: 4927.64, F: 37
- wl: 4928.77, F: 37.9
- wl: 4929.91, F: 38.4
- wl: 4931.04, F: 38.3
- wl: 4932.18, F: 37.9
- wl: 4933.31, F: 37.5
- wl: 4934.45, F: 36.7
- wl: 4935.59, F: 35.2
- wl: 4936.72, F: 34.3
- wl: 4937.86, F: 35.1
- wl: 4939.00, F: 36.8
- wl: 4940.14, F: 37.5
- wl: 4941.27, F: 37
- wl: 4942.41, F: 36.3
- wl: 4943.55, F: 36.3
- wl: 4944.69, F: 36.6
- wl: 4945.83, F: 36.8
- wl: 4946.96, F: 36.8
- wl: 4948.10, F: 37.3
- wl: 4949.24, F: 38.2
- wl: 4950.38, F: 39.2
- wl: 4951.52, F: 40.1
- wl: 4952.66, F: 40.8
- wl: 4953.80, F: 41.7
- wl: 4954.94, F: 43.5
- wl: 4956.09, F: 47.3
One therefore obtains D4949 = 38.2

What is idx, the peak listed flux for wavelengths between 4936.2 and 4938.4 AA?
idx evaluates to 35.1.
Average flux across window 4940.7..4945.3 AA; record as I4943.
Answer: 36.6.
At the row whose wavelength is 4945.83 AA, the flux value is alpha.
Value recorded 36.8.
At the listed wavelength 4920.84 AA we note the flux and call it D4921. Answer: 31.5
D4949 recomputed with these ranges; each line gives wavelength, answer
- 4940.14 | 37.5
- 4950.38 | 39.2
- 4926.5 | 35.8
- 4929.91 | 38.4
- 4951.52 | 40.1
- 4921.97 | 31.5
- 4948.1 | 37.3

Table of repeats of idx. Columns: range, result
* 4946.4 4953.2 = 40.8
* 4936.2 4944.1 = 37.5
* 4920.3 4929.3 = 37.9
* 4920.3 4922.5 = 31.5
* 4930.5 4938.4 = 38.3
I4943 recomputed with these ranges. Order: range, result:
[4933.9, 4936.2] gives 36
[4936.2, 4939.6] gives 35.3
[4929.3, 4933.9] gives 38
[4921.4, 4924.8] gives 32.3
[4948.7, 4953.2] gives 39.6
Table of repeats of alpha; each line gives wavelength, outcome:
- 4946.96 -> 36.8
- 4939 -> 36.8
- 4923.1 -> 32.2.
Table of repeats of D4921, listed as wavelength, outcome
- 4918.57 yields 34.6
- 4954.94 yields 43.5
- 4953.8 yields 41.7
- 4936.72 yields 34.3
